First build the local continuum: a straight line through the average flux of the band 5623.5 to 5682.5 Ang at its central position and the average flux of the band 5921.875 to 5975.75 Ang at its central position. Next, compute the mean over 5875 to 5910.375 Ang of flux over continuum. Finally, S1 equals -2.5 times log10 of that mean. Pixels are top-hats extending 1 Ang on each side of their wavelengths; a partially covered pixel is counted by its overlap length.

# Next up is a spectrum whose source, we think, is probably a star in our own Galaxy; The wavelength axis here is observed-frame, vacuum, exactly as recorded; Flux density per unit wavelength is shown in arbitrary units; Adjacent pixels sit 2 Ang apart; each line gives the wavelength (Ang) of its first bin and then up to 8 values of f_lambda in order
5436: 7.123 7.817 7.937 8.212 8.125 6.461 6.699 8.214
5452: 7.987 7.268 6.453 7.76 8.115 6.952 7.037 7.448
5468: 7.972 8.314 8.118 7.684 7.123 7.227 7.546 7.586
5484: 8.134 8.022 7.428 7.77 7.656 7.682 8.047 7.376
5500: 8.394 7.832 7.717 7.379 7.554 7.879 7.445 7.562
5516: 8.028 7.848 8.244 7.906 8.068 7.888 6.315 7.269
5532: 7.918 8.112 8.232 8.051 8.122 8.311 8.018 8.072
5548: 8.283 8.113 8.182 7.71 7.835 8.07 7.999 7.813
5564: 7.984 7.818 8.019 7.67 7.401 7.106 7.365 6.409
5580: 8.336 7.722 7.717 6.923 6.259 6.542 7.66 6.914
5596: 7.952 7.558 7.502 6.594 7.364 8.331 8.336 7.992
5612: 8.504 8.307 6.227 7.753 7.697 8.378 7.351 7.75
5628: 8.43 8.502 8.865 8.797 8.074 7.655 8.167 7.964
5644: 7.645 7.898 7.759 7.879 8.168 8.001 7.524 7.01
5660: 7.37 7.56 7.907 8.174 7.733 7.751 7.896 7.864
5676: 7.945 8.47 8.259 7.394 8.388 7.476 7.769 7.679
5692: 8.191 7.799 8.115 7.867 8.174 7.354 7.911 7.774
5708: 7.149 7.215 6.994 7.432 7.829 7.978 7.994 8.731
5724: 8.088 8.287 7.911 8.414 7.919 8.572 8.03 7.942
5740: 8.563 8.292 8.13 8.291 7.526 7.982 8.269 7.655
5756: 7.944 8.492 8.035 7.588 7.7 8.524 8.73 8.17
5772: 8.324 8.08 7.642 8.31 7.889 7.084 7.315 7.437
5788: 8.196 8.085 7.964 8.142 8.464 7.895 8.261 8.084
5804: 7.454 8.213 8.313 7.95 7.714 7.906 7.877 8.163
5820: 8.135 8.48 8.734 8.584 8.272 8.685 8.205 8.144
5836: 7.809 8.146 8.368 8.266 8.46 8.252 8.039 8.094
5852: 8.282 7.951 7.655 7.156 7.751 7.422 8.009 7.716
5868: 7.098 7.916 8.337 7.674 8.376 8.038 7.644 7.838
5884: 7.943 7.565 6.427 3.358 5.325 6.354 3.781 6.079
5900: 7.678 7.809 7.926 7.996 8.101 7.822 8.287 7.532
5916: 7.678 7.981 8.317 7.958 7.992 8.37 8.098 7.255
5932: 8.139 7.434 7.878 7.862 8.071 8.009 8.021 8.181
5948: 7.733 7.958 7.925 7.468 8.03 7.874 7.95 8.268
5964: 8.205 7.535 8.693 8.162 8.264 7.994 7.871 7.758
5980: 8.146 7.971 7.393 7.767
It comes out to 0.142 mag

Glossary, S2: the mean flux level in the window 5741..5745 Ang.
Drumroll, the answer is 8.21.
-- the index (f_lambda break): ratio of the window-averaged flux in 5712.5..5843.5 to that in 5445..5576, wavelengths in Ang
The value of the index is 1.05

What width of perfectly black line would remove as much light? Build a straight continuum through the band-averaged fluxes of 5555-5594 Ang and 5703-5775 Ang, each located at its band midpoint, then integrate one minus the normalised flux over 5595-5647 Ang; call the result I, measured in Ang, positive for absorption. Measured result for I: -1.8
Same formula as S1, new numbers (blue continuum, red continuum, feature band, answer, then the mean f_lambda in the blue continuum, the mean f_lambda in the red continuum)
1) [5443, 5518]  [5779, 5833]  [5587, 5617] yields 0.05 mag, 7.62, 8.06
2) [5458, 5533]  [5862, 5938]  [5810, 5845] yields -0.10 mag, 7.69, 7.46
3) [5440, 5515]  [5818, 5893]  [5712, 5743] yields -0.05 mag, 7.63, 7.79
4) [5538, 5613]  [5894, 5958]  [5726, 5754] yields -0.06 mag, 7.69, 7.7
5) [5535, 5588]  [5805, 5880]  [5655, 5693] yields 0.01 mag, 7.79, 8.05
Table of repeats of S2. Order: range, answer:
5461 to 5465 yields 6.99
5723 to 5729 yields 8.1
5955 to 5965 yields 8.07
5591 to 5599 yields 7.52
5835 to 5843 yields 8.15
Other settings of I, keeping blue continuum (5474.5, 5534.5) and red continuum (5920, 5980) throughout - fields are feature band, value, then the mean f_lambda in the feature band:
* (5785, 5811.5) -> -0.51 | 8.03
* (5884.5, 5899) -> 4.20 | 5.64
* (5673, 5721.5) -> 0.08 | 7.8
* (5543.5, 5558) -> -0.58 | 8.03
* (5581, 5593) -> 0.94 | 7.14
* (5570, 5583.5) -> 0.55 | 7.42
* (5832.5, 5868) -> -0.18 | 7.95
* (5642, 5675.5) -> 0.10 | 7.77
